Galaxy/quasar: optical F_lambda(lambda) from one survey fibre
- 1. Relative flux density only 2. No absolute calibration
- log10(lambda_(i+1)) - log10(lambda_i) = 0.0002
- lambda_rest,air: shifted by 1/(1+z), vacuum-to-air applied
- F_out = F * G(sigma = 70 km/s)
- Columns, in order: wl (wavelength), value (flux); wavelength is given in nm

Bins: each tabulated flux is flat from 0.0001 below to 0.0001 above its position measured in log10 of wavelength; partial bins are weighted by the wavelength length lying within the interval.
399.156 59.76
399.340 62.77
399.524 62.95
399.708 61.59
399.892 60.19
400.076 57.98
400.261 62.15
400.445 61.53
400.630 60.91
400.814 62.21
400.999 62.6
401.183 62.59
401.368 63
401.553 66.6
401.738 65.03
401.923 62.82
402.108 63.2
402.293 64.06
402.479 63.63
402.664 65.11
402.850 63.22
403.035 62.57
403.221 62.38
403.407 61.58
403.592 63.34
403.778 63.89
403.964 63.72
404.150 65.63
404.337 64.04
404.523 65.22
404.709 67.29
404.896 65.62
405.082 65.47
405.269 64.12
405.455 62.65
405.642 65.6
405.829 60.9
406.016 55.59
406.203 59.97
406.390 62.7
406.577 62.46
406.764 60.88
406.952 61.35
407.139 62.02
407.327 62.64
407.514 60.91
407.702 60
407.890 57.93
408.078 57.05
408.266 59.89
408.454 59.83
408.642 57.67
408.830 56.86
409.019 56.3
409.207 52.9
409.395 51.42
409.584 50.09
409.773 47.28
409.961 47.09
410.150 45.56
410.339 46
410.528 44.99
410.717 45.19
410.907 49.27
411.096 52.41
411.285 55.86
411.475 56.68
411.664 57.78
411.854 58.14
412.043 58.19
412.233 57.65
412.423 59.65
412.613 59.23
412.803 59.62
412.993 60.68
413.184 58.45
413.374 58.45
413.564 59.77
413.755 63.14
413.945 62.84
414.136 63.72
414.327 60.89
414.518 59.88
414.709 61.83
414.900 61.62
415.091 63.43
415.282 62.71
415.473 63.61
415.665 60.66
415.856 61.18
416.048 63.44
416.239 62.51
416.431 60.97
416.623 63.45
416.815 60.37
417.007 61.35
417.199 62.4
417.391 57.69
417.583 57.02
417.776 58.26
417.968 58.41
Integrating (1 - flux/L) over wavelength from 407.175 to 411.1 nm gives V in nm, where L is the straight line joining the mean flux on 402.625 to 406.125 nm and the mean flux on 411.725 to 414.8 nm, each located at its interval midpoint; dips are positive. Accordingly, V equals 0.52 nm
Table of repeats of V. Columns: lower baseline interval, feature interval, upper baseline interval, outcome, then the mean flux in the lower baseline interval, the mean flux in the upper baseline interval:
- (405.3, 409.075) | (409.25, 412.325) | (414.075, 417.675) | 0.47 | 60.3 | 61.5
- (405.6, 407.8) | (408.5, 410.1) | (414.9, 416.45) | 0.23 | 61.1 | 62.4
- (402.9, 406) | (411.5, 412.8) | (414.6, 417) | 0.09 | 63.8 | 62.1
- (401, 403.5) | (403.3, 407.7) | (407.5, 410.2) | -0.28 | 63.5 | 54.7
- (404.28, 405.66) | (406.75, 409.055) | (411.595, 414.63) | 0.13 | 65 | 59.9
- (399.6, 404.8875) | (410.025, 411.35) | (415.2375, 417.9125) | 0.29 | 63.2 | 61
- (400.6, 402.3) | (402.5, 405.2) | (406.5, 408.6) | -0.09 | 63.4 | 60.4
